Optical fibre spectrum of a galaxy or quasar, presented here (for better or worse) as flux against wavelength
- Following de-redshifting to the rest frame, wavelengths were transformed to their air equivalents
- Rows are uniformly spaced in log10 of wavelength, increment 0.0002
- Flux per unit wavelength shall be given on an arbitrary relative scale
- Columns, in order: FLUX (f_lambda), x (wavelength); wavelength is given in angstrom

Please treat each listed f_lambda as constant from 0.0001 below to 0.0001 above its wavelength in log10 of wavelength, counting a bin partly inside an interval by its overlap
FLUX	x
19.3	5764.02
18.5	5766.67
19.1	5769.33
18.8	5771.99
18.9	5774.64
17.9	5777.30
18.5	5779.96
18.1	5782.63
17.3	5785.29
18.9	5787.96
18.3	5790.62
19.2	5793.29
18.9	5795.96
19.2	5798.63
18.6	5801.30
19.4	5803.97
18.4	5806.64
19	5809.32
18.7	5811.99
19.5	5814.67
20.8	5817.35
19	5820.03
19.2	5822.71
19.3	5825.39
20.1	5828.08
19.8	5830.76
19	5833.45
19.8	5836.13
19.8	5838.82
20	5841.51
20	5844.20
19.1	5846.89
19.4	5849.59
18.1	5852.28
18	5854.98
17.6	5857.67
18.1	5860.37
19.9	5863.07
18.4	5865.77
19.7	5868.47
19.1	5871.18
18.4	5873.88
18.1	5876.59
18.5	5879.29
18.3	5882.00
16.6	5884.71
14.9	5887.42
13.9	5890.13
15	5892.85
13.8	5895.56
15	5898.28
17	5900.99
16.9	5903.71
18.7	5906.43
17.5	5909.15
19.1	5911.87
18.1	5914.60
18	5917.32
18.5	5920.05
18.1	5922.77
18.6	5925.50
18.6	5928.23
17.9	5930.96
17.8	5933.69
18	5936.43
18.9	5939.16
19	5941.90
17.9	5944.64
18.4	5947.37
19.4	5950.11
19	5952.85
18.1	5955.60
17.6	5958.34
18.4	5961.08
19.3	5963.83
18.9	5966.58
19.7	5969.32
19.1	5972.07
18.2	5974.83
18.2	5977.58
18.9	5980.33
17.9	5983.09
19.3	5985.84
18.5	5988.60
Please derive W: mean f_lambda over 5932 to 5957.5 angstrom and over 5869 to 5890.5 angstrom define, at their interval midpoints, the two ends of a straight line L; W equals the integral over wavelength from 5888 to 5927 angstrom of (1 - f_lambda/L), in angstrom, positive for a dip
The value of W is 2.03 angstrom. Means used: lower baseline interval 17.5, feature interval 17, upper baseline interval 18.5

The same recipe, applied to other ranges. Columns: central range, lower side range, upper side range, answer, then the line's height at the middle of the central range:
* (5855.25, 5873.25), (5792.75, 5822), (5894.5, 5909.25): -1.2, 17.5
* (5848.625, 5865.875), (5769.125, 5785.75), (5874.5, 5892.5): -1.4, 17.1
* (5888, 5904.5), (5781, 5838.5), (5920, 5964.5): 3.1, 18.7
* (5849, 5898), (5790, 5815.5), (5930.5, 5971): 3.4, 18.8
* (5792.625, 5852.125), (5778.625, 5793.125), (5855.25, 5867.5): -3.1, 18.4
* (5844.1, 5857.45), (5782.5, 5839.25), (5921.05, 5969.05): 0.2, 18.9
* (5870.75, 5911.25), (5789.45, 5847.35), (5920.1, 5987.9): 4.6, 18.9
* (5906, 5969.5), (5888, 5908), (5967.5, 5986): -4.5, 17.3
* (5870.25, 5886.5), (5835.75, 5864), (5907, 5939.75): 0.6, 18.7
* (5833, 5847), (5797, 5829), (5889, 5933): -0.8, 18.7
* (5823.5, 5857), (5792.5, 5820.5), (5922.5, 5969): -0.6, 19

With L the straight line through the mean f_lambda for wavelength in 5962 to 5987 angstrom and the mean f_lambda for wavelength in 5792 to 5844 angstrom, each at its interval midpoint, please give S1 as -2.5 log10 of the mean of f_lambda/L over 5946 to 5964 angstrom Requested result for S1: 0.02 mag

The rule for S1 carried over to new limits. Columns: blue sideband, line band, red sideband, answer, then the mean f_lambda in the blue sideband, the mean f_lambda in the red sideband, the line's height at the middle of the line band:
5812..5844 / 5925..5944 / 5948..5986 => 0.03 mag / 19.6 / 18.7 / 18.9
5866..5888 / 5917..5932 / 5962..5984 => 0.01 mag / 18.1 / 18.8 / 18.4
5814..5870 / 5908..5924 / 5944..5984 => 0.04 mag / 19.3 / 18.6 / 18.9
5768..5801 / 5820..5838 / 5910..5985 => -0.05 mag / 18.6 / 18.5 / 18.6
